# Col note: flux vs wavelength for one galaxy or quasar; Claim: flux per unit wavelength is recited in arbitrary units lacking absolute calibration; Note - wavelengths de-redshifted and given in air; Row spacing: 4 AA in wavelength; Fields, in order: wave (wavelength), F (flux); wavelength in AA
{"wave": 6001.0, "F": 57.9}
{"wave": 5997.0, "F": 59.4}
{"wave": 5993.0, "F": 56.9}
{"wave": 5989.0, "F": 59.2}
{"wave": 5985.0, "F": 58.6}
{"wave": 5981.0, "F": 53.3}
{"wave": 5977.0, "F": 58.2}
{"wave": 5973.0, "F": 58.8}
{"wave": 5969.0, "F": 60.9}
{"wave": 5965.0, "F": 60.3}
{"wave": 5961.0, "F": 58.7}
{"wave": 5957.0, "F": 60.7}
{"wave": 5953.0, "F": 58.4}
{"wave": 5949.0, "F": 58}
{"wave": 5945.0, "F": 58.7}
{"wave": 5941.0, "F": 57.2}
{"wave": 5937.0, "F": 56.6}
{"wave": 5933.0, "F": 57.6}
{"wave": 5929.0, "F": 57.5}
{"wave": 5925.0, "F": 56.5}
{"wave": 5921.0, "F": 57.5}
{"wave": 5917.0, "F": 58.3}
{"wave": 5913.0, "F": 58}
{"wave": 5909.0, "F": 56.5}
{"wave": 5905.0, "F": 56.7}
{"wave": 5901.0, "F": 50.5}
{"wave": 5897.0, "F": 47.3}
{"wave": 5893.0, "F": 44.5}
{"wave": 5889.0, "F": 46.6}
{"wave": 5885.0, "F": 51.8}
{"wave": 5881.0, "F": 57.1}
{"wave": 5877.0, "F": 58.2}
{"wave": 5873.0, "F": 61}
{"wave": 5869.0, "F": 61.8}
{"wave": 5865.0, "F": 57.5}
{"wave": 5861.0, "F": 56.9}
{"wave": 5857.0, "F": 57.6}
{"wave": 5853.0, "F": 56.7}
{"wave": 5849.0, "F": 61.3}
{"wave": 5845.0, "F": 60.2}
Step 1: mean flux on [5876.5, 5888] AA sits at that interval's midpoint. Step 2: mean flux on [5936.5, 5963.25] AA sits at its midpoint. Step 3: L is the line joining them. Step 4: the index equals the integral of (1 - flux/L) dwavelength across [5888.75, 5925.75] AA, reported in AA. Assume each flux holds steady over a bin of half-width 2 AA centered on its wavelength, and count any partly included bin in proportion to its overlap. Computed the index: 1.7 AA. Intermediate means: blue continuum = 54.6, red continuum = 58.4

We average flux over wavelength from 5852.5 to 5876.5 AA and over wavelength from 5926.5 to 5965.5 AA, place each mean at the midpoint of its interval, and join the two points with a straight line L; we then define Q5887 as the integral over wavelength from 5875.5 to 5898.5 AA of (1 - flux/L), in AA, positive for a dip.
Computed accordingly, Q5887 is 3.04 AA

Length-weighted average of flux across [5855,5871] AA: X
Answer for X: 58.4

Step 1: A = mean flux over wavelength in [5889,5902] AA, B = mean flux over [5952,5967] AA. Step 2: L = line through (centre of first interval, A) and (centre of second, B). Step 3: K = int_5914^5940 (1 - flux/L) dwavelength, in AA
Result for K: -2.0 AA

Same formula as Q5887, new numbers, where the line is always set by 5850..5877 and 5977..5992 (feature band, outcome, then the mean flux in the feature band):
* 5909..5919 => 0.0 AA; 57.8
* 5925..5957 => -0.1 AA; 57.8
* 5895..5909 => 1.4 AA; 52.2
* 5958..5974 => -0.7 AA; 59.8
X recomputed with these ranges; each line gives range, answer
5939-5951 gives 58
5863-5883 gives 59.1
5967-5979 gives 59.3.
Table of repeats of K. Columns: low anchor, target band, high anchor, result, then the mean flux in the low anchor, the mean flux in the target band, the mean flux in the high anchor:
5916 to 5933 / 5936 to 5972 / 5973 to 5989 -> -1.0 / 57.4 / 58.9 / 57.3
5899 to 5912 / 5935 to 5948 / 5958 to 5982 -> -0.1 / 54.8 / 57.5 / 58.7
